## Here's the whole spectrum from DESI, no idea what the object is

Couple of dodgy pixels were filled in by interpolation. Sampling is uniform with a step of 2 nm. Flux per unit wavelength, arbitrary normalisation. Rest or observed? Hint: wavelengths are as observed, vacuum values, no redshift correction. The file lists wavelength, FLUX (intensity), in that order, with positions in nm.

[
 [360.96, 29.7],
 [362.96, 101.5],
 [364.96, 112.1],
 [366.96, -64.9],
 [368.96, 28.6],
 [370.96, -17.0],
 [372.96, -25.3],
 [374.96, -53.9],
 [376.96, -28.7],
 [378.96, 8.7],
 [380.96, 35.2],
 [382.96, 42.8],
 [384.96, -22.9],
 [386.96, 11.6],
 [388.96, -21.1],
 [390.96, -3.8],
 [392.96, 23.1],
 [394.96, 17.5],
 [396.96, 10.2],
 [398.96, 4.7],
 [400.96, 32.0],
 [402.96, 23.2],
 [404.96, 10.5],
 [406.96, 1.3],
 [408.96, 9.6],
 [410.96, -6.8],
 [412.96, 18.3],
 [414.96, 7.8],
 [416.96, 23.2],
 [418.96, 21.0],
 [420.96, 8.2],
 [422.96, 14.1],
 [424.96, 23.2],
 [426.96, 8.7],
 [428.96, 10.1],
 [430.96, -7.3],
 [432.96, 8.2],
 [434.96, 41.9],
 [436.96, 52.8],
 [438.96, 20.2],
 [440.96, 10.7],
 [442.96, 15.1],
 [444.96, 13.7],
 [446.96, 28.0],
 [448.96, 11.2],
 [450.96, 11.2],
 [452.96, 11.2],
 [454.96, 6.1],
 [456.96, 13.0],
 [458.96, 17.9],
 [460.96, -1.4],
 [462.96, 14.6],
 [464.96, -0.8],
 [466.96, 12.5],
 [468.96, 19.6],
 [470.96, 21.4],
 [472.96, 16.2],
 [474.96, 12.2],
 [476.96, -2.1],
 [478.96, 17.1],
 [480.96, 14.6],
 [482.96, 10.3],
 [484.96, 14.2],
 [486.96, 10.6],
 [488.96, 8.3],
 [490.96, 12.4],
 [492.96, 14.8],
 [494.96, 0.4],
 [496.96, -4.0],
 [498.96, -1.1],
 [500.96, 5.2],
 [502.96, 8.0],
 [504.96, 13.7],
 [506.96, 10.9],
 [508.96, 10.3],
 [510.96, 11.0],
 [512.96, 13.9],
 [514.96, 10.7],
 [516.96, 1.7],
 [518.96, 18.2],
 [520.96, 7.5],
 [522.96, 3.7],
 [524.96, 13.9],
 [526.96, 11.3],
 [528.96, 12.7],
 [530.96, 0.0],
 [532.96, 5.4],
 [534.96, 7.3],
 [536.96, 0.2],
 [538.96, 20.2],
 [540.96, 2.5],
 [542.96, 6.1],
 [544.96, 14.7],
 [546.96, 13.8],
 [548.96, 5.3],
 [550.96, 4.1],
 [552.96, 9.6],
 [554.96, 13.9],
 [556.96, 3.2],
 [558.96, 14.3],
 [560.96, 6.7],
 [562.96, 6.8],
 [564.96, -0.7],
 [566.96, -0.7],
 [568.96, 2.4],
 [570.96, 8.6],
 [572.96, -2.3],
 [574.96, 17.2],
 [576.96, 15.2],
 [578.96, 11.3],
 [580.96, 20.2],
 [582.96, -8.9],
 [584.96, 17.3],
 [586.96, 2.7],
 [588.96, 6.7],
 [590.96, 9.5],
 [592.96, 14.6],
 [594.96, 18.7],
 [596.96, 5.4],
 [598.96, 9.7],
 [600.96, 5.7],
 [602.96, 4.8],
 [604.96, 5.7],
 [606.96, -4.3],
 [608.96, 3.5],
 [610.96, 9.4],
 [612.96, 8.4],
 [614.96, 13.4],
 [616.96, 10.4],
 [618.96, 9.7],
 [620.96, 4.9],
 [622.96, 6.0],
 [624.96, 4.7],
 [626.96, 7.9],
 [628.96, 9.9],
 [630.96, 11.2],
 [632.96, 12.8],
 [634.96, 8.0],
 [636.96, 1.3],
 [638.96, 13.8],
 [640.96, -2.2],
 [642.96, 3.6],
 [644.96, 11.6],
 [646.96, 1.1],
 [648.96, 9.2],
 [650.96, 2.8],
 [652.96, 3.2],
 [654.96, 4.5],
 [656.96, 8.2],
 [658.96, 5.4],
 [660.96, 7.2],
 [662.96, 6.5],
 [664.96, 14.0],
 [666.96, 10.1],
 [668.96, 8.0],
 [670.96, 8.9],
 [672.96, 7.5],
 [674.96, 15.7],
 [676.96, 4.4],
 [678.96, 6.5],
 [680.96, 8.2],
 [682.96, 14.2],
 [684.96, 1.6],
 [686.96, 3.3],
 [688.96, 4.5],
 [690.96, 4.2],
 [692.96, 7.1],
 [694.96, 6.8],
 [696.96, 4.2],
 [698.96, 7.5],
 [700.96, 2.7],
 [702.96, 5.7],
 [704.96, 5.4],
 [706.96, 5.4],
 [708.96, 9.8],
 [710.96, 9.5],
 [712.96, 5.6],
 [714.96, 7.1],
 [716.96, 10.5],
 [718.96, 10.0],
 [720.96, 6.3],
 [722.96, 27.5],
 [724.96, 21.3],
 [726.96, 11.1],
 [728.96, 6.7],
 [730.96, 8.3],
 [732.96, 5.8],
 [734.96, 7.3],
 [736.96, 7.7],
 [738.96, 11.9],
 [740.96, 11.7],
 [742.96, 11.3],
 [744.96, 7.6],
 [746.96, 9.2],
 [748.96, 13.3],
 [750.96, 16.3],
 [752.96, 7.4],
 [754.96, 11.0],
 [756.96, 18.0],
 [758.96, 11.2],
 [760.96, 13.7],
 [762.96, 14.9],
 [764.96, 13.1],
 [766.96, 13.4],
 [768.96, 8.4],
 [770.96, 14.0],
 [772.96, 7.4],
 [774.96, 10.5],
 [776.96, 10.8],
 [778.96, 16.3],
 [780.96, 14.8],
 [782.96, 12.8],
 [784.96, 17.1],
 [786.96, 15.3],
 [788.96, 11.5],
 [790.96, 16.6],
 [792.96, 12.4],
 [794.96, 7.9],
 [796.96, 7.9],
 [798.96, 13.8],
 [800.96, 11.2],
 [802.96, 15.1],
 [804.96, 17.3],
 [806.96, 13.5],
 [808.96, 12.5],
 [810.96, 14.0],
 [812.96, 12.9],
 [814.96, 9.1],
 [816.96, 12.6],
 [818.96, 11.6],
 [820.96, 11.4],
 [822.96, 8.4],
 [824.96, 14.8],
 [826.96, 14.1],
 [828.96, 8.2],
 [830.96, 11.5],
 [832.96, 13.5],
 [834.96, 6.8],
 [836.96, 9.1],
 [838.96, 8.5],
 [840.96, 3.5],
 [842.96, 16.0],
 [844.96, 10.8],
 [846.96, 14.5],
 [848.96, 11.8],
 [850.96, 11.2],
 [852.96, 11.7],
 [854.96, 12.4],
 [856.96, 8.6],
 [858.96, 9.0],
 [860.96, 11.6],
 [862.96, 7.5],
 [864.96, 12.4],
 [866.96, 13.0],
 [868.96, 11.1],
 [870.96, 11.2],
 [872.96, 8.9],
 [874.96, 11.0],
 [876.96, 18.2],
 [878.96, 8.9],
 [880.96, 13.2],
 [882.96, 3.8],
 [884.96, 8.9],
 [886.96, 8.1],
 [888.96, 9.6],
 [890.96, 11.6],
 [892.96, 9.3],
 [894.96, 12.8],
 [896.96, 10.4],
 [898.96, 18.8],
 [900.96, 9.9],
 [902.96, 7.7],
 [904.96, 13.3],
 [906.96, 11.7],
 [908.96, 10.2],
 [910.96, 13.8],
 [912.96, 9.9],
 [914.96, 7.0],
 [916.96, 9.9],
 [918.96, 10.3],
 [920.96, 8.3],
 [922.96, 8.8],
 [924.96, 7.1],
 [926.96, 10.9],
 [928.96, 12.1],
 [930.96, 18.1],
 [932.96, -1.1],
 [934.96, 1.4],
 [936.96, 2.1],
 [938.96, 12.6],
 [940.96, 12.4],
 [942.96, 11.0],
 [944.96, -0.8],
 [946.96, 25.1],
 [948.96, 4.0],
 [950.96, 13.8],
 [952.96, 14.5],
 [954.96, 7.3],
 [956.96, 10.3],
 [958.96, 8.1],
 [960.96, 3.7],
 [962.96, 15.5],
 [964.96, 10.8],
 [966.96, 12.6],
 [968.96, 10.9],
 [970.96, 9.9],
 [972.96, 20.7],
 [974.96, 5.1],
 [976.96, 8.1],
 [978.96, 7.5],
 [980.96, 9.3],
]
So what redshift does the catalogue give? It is 0.942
